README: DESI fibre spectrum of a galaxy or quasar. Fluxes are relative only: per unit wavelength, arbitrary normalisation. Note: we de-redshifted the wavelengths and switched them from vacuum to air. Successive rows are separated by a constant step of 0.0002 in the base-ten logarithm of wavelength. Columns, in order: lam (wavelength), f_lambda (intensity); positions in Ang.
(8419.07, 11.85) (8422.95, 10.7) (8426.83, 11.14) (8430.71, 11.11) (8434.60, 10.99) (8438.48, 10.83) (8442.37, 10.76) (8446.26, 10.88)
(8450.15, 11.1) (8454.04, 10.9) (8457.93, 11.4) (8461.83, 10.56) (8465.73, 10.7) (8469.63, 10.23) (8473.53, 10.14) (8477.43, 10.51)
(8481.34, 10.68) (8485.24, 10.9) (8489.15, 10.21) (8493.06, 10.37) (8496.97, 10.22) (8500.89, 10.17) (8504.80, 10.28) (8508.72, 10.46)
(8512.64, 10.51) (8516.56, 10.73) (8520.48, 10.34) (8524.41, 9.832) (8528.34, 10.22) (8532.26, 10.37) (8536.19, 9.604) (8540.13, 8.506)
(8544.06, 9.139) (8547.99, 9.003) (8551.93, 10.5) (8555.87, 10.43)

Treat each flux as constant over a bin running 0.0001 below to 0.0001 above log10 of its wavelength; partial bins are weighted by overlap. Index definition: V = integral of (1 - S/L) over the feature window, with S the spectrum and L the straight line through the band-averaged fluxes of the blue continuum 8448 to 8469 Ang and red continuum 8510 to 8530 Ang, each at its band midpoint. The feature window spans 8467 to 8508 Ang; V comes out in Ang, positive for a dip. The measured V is 0.9 Ang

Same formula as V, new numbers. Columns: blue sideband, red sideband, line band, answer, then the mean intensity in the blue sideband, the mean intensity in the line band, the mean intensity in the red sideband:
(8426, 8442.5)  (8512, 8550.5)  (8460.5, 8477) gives 0.23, 11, 10.4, 9.81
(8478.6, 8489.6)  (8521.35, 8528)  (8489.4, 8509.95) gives 0.21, 10.6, 10.3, 10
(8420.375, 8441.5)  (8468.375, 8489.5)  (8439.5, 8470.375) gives -0.34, 11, 10.8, 10.5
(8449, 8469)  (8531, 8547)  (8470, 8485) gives 0.07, 10.9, 10.5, 9.34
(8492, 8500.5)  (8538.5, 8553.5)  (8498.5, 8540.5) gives -1.51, 10.3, 10.2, 9.28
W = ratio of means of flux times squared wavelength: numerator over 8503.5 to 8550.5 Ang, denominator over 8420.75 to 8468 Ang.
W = 0.93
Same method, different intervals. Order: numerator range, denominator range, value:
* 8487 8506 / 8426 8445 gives 0.95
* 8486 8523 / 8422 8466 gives 0.96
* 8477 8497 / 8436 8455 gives 0.97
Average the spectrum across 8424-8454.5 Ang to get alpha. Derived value 11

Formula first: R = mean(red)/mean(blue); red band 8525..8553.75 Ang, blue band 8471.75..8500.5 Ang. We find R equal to 0.9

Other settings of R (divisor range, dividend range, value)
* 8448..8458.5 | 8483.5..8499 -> 0.94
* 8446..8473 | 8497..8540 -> 0.94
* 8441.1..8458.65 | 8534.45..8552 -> 0.84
